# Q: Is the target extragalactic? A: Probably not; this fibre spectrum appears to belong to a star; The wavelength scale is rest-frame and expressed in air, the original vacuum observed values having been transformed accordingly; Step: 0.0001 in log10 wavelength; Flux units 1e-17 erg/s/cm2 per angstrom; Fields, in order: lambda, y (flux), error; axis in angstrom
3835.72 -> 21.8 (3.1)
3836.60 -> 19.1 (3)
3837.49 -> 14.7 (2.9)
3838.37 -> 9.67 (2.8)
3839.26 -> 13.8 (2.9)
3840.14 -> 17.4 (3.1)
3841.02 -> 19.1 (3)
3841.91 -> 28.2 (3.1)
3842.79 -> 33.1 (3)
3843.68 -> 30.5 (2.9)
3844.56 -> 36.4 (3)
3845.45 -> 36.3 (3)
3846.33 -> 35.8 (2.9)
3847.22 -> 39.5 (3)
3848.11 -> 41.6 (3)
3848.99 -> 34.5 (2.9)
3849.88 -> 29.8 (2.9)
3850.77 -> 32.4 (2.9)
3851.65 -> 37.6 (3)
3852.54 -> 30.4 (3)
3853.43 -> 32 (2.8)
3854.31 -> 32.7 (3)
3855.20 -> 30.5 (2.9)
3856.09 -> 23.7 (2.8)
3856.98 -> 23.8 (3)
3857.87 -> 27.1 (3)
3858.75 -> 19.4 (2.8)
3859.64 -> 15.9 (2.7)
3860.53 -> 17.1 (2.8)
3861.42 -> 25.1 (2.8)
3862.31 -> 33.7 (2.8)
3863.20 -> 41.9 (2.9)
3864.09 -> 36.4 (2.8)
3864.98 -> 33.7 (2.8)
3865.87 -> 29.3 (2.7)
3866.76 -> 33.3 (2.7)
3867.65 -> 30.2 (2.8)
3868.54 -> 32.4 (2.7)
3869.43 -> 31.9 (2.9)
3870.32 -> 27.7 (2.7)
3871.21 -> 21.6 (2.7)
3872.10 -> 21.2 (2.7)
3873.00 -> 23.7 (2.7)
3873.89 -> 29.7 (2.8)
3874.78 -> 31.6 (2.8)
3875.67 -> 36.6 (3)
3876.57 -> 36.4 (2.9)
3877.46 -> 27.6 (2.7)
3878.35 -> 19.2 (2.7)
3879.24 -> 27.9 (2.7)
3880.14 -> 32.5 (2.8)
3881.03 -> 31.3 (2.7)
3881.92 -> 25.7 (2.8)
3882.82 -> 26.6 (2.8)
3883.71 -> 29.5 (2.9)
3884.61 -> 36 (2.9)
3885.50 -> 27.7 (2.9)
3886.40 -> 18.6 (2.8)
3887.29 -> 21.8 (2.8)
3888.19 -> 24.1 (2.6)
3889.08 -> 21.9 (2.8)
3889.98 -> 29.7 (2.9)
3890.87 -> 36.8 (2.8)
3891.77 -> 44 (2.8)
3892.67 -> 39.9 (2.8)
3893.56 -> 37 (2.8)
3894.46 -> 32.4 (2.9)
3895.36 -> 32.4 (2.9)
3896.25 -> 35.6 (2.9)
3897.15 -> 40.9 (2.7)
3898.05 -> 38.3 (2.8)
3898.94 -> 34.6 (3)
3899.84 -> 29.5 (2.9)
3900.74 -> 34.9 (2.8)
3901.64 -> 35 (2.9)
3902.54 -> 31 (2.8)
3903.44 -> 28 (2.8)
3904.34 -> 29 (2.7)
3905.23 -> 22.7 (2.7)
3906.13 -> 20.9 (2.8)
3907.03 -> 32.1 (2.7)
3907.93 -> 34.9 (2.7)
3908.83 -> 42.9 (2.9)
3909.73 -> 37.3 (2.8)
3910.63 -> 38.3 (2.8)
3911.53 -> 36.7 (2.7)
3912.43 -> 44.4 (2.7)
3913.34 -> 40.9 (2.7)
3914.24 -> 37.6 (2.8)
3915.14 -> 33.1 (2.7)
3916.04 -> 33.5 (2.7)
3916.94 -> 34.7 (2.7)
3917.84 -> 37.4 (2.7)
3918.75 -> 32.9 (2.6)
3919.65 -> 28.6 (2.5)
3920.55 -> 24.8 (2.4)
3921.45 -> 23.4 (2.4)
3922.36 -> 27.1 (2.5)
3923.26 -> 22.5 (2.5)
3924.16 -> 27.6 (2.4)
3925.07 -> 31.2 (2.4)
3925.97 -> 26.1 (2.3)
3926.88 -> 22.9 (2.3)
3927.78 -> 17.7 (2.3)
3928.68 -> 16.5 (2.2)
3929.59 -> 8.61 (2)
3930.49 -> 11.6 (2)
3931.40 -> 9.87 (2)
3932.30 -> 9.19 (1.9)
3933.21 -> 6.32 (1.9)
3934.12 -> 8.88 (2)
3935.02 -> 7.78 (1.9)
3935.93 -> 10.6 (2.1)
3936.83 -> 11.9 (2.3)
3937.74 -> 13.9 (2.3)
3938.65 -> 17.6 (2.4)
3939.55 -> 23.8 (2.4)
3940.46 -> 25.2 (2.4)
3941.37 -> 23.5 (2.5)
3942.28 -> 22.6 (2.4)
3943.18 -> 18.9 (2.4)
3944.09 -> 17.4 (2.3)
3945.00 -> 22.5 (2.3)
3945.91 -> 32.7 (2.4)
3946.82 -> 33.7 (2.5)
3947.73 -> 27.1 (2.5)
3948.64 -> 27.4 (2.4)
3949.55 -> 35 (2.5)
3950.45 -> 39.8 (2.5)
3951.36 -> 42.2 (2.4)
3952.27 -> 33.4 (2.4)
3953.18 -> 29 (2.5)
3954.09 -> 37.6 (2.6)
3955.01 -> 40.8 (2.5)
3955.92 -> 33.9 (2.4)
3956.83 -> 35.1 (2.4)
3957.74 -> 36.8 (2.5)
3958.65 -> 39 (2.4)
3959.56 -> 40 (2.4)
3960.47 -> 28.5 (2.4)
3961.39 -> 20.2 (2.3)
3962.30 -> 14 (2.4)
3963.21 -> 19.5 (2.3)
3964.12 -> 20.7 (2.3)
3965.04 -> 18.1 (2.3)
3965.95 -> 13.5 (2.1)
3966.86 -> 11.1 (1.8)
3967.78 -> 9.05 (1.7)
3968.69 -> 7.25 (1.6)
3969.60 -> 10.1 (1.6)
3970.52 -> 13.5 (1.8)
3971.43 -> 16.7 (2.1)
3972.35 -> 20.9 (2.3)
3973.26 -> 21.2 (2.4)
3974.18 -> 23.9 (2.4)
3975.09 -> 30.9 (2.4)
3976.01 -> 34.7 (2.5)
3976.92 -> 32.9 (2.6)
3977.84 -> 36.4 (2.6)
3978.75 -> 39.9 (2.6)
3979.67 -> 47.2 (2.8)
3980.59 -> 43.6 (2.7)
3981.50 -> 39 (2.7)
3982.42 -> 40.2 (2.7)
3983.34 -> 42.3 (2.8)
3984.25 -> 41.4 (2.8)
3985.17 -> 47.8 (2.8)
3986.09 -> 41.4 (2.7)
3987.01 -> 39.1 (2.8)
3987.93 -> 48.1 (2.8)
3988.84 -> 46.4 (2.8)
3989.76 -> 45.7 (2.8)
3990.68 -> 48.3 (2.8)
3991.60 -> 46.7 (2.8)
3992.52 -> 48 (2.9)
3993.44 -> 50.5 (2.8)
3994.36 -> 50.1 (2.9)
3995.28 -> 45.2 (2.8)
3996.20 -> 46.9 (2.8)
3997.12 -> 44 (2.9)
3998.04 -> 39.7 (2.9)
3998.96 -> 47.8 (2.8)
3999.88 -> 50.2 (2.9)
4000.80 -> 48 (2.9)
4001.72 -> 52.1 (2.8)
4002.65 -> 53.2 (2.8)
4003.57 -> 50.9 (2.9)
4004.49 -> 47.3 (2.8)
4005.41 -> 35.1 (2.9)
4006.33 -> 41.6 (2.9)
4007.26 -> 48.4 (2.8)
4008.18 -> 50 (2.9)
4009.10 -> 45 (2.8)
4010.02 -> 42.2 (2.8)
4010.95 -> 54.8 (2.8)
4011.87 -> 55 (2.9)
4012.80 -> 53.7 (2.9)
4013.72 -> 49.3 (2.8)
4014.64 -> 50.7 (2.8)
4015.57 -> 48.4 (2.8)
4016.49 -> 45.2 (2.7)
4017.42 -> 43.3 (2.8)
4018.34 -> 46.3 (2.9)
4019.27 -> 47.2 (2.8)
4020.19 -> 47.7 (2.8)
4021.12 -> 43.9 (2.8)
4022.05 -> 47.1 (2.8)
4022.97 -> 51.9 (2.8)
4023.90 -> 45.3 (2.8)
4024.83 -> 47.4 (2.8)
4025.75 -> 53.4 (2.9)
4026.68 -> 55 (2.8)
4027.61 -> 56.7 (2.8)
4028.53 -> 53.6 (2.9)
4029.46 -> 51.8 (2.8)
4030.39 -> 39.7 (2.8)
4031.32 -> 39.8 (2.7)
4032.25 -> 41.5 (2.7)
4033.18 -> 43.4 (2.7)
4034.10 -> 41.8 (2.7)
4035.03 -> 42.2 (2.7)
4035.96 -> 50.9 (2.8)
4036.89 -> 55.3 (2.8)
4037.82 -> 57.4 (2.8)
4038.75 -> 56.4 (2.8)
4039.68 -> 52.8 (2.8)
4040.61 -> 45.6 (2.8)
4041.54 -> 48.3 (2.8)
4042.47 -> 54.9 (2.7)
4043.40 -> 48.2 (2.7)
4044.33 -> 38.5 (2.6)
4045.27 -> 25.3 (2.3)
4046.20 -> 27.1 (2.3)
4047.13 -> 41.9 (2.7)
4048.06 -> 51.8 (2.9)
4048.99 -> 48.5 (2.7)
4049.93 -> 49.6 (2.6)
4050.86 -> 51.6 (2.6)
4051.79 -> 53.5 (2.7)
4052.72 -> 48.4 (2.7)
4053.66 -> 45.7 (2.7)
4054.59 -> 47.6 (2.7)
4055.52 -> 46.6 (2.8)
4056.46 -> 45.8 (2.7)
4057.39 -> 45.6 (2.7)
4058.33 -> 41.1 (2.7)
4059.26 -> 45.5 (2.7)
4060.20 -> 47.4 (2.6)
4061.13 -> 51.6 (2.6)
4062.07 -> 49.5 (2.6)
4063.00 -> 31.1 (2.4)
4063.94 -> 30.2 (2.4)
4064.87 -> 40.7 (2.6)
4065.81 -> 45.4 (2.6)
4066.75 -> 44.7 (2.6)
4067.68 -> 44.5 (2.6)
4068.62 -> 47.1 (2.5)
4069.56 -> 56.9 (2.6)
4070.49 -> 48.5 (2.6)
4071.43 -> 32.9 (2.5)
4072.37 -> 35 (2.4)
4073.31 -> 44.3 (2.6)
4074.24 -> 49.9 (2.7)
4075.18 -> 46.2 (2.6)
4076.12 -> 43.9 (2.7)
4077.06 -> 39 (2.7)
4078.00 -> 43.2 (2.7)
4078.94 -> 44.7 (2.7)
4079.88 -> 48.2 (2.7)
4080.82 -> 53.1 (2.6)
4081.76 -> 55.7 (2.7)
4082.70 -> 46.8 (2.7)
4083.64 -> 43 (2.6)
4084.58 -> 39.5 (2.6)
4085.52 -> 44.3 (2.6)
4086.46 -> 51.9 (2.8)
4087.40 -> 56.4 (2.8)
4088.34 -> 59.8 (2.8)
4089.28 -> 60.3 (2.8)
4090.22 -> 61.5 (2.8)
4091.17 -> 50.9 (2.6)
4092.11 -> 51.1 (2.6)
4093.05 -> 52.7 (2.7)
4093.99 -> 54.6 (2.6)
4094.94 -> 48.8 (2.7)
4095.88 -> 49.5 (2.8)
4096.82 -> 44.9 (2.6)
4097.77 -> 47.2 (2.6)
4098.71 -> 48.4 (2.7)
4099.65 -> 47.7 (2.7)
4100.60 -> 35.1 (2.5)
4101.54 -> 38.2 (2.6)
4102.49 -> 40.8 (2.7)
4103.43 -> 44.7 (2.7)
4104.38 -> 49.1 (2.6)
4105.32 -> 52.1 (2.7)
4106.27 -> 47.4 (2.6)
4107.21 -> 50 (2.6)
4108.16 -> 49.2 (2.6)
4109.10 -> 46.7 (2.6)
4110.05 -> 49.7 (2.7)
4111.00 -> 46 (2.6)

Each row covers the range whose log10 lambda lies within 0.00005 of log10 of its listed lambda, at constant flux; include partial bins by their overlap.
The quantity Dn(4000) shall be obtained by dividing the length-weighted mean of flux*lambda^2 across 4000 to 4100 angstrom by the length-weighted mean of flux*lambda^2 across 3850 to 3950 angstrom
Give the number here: 1.8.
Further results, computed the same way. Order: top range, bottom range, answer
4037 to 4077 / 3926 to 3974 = 2.19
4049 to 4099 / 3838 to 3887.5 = 1.83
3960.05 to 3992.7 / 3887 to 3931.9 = 1.05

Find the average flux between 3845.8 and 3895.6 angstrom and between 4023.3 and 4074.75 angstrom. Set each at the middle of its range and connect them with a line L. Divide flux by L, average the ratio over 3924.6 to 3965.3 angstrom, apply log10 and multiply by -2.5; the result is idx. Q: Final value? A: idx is 0.478 mag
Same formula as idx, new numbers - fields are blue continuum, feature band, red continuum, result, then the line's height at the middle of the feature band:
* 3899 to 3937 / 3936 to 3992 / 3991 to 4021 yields 0.261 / 37.5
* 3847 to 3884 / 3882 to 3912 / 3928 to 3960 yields -0.172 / 27.4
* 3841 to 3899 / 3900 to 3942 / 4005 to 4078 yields 0.339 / 35.3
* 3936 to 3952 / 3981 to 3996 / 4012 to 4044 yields -0.191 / 37.7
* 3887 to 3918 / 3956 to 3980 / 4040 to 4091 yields 0.491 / 38.8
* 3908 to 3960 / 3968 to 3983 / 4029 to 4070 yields 0.199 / 33.9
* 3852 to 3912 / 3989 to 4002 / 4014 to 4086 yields -0.154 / 41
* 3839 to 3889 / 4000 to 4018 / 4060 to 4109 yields -0.180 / 40.8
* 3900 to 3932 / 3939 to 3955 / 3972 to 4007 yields 0.190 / 34.6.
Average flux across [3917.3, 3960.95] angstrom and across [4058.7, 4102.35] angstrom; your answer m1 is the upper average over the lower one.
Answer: 1.9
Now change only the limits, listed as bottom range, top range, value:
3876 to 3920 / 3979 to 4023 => 1.44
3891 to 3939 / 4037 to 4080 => 1.63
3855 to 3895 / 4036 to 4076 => 1.58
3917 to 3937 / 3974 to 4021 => 2.30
